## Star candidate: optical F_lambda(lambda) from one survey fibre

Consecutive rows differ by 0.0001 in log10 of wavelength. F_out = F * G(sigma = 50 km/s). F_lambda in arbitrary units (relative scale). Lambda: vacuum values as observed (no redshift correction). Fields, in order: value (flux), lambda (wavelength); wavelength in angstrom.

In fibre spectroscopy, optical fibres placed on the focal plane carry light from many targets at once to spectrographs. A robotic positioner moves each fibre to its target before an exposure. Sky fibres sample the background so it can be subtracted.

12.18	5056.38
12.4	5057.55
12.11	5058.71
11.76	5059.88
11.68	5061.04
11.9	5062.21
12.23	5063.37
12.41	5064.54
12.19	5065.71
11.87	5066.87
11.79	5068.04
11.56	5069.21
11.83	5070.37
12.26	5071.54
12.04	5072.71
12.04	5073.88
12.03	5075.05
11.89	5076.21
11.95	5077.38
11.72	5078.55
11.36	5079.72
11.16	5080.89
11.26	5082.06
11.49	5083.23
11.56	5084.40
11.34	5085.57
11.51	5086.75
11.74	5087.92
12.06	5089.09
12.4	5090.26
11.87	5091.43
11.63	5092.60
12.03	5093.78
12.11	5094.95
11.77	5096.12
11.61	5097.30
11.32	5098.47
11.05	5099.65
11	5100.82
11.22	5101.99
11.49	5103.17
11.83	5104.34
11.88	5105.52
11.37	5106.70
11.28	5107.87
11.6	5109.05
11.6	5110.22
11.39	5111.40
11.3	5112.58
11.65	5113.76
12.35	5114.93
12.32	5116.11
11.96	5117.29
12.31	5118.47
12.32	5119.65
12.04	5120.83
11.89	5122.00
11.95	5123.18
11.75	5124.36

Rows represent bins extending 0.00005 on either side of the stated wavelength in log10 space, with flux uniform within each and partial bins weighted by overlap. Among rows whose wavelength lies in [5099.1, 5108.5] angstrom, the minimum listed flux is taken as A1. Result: 11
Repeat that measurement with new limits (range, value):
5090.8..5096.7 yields 11.63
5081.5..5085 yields 11.26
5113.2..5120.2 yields 11.65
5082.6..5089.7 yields 11.34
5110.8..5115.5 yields 11.3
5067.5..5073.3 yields 11.56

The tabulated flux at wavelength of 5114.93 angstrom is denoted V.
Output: 12.35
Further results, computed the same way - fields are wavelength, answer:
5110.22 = 11.6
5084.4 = 11.56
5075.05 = 12.03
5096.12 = 11.77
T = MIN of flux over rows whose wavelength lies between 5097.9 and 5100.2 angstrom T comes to 11.05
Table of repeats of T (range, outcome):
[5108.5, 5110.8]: 11.6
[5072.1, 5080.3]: 11.36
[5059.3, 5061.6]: 11.68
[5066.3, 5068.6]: 11.79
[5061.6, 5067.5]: 11.87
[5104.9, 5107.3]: 11.37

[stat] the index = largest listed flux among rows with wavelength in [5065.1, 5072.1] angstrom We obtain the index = 12.26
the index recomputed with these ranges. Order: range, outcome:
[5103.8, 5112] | 11.88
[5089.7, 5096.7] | 12.4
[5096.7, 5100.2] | 11.61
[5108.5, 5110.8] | 11.6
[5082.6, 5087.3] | 11.56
